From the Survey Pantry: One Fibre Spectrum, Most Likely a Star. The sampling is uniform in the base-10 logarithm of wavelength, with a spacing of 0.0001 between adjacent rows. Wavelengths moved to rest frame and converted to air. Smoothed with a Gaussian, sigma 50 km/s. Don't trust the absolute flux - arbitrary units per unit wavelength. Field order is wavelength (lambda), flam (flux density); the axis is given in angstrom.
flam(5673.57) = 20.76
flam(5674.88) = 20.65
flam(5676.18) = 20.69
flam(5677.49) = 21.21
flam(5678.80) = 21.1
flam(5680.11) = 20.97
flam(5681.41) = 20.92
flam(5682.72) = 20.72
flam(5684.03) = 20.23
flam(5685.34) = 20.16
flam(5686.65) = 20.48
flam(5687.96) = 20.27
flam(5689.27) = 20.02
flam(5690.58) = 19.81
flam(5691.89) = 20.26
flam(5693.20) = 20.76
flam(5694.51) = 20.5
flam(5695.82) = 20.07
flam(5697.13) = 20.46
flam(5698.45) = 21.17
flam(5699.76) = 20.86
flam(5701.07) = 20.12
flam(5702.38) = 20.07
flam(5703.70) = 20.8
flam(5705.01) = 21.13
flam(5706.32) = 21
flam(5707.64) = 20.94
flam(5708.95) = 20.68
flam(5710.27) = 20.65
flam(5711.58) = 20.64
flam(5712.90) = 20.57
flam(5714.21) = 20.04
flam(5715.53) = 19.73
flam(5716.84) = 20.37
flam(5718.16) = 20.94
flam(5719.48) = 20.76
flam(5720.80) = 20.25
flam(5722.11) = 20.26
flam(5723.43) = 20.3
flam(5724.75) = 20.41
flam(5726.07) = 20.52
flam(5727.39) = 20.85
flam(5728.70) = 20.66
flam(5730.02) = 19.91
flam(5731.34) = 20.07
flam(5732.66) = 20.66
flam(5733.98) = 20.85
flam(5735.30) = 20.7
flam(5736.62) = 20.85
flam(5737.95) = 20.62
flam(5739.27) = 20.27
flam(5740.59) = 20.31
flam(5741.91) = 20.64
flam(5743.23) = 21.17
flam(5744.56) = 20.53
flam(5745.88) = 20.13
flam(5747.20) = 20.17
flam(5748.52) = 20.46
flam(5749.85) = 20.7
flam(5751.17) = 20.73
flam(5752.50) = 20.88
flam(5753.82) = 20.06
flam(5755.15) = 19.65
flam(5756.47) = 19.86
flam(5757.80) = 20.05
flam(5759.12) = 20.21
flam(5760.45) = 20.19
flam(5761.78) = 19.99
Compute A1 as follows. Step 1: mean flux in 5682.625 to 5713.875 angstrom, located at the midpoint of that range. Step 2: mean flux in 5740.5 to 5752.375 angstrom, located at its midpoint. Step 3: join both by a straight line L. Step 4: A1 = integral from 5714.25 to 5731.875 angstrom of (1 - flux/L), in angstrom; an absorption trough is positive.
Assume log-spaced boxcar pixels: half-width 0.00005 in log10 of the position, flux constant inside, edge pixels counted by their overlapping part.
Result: 0.1 angstrom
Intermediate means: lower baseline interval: 20.5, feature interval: 20.4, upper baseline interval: 20.6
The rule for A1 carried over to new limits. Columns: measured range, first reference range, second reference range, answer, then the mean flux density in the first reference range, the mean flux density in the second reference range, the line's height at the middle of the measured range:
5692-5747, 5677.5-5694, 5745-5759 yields -0.4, 20.5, 20.3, 20.4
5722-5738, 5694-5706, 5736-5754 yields 0.0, 20.6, 20.5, 20.6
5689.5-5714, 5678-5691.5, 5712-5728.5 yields -0.1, 20.5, 20.4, 20.5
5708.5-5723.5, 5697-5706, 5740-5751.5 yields 0.1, 20.7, 20.5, 20.6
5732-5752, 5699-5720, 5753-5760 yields -0.4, 20.6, 20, 20.2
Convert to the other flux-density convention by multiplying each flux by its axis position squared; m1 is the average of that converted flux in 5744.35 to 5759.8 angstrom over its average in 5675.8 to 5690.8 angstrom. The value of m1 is 1.0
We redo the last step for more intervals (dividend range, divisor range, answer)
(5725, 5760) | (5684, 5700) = 1.02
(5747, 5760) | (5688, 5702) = 1.01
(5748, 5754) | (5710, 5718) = 1.02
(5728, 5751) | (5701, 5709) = 1.00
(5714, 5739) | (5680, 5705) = 1.01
